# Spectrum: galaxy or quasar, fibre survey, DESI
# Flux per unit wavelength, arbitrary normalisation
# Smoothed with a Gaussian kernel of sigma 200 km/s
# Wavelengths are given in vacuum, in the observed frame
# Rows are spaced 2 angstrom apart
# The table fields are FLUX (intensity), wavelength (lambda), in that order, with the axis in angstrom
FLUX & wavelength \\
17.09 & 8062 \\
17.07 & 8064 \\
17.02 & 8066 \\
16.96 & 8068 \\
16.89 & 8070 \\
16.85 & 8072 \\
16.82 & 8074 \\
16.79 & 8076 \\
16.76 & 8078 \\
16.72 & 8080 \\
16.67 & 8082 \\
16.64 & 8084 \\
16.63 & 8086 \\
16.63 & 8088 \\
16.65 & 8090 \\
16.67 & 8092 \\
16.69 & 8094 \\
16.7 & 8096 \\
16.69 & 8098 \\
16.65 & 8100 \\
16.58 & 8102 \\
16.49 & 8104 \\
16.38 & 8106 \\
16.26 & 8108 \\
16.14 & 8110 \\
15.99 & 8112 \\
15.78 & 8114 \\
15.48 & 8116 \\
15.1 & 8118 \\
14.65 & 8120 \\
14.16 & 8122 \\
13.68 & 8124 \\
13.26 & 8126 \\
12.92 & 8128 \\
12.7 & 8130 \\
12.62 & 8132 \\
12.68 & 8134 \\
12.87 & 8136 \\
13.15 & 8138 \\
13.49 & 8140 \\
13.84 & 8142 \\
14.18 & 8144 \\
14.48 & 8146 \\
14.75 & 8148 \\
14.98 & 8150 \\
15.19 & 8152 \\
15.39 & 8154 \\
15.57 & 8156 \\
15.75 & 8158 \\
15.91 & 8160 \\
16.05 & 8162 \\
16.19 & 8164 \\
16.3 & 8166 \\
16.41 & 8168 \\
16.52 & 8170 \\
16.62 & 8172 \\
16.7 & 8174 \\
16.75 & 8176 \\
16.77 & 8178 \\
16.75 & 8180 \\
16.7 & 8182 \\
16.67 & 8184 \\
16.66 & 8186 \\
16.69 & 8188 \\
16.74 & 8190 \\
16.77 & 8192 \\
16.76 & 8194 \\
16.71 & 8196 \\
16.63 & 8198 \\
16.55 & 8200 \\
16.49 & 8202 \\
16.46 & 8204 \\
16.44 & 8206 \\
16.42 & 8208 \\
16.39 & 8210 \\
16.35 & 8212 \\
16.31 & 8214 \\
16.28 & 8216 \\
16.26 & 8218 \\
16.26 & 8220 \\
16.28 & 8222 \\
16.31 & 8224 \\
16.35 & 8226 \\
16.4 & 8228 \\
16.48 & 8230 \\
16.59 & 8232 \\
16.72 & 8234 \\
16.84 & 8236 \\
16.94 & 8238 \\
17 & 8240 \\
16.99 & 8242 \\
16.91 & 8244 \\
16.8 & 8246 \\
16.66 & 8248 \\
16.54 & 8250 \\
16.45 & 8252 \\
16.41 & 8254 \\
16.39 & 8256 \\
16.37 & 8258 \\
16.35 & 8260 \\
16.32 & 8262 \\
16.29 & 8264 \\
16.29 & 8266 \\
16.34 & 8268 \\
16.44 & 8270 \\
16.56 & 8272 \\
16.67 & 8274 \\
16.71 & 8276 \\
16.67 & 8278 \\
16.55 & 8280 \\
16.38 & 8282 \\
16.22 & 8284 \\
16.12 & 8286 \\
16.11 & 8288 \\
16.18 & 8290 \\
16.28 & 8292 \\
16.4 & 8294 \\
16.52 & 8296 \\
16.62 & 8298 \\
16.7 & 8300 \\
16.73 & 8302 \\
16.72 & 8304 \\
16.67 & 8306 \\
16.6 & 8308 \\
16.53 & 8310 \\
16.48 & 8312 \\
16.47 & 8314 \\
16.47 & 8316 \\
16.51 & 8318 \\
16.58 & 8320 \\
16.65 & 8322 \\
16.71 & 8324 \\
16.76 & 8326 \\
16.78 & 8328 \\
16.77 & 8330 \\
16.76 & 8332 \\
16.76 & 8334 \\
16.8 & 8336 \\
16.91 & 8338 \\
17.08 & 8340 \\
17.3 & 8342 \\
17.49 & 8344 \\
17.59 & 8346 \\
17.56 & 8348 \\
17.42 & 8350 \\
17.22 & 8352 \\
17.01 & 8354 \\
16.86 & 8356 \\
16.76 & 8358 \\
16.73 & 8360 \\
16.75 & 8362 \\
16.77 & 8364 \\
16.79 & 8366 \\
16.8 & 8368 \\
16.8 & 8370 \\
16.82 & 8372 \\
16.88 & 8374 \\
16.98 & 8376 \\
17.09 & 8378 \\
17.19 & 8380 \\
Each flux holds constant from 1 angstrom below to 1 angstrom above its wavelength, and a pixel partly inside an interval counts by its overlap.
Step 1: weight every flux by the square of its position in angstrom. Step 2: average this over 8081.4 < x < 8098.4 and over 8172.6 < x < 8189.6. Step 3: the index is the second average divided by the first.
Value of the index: 1.03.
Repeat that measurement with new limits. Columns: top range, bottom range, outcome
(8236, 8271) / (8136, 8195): 1.07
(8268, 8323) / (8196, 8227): 1.03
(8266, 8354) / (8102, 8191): 1.14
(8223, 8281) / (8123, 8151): 1.26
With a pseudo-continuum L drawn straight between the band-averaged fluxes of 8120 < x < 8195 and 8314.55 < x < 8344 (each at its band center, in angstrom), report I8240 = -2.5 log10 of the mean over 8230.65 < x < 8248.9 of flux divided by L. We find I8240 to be -0.06 mag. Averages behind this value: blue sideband 15.2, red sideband 16.8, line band 16.8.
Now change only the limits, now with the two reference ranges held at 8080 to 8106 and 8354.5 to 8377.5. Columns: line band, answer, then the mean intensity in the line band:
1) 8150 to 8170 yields 0.06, 15.9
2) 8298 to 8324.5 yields 0.01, 16.6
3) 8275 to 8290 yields 0.03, 16.4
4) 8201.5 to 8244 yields 0.01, 16.5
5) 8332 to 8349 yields -0.02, 17.2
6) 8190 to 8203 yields 0.00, 16.7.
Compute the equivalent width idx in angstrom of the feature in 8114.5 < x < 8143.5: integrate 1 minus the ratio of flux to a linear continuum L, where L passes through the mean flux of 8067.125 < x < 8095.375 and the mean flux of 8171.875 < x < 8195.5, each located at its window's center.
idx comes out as 5.3 angstrom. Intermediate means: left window 16.7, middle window 13.7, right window 16.7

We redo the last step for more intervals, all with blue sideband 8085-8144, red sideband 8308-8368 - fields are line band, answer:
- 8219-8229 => -0.23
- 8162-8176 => -0.85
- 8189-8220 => -1.38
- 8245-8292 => -0.34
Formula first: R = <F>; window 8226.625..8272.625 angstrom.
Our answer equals 16.6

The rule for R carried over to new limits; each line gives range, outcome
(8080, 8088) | 16.7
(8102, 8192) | 15.3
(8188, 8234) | 16.5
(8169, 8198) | 16.7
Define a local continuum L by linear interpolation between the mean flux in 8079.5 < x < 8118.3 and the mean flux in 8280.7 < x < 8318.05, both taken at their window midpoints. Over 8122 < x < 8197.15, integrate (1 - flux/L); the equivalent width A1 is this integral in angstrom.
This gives 5.2 angstrom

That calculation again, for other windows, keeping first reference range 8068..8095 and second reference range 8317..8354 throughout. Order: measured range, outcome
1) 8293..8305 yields 0.23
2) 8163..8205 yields 0.55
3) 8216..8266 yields 1.07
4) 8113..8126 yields 1.61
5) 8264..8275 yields 0.31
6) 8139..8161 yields 2.53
